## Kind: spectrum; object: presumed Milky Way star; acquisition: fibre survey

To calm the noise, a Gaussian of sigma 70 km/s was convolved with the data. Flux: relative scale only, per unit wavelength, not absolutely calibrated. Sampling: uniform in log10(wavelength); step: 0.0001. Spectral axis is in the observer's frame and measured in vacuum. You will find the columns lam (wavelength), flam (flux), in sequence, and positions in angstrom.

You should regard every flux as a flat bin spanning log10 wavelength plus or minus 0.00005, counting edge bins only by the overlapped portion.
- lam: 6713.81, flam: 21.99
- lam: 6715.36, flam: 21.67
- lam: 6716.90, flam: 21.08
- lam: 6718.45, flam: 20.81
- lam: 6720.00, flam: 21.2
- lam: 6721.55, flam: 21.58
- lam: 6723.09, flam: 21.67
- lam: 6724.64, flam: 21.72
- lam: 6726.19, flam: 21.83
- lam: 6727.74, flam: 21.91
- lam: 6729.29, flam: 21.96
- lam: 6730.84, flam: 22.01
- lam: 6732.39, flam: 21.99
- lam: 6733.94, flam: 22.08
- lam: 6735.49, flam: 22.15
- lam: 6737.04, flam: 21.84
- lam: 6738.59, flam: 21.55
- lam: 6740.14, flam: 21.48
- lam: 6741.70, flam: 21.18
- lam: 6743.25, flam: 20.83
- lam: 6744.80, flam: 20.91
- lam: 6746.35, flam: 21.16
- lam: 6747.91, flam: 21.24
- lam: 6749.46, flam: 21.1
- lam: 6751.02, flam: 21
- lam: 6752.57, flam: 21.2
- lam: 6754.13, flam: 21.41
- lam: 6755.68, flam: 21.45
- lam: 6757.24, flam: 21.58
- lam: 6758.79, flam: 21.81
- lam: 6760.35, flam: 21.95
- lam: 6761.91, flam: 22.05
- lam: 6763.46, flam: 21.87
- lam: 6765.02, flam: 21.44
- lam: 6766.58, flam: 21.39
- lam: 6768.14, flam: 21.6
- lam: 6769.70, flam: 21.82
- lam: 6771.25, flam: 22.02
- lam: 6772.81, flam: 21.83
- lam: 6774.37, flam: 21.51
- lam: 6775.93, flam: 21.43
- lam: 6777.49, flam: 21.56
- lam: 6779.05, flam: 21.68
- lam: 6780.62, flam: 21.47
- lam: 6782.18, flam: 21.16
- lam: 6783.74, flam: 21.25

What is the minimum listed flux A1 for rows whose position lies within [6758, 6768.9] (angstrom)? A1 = 21.39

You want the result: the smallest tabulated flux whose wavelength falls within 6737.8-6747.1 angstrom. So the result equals 20.83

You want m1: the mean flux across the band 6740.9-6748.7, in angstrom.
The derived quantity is 21.1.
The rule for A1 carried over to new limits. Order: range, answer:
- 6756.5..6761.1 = 21.58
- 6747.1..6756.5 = 21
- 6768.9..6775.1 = 21.51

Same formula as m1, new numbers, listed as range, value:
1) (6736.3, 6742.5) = 21.5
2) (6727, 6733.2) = 22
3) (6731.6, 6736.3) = 22.1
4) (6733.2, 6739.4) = 21.9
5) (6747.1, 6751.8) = 21.1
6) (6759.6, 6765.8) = 21.8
